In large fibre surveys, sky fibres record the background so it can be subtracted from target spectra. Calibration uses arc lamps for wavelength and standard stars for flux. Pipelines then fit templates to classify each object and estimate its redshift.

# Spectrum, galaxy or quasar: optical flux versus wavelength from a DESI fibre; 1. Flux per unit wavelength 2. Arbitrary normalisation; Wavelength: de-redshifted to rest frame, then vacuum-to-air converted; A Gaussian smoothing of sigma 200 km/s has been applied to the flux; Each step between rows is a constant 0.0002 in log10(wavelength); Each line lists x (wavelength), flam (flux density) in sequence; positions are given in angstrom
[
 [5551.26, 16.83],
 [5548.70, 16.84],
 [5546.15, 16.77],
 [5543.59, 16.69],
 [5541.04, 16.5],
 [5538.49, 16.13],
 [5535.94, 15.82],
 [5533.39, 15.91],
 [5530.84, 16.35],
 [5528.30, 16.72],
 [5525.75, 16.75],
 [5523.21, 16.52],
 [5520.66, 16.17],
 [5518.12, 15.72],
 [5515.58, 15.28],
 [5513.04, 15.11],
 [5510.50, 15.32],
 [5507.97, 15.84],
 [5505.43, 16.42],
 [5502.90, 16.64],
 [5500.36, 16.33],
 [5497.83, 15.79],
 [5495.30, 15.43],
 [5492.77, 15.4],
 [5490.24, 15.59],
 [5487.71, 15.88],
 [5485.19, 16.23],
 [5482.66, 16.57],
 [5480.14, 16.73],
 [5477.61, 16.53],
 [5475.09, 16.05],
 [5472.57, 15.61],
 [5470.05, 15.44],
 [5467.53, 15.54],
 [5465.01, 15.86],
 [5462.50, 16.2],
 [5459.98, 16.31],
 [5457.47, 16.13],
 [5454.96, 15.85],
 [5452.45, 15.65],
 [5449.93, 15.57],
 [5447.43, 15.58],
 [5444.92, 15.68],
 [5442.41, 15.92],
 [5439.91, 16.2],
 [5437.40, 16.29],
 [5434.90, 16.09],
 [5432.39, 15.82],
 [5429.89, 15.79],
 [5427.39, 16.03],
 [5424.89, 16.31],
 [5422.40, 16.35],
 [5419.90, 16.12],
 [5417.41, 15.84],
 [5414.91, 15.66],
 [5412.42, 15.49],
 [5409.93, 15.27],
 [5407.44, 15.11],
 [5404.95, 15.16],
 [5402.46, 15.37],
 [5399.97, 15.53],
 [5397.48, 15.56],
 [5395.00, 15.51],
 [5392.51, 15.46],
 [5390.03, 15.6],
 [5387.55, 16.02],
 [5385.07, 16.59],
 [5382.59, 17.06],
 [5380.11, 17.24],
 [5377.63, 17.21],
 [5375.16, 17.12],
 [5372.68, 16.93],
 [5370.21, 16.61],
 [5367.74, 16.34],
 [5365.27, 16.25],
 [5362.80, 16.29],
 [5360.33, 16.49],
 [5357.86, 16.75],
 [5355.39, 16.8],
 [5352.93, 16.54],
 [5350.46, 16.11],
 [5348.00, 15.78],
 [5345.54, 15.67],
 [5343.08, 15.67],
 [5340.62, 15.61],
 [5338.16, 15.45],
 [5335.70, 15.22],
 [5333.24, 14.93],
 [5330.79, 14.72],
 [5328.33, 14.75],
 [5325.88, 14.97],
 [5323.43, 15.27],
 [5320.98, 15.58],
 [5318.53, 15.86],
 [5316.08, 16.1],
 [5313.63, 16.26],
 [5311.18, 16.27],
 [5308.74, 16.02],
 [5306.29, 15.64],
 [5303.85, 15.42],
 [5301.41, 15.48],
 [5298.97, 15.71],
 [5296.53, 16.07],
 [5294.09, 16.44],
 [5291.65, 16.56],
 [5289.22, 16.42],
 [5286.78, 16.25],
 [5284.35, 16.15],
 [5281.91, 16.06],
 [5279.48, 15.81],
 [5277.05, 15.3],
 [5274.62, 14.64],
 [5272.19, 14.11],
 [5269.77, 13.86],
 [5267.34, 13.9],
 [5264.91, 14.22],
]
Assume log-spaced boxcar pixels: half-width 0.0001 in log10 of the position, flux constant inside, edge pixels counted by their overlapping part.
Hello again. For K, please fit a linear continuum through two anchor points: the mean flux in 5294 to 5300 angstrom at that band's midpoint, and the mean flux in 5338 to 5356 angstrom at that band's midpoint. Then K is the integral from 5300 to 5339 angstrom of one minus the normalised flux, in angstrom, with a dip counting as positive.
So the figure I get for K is 1.2 angstrom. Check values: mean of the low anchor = 16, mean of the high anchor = 16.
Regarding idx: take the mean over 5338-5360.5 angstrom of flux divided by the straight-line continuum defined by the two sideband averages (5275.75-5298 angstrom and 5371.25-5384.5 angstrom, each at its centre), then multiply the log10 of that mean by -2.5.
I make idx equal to 0.044 mag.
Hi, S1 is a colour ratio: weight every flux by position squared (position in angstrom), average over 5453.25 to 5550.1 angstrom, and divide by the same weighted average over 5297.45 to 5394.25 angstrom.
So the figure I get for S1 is 1.1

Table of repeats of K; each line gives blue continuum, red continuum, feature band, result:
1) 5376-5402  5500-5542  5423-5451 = 0.3 angstrom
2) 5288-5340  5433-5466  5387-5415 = 0.7 angstrom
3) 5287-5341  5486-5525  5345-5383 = -2.1 angstrom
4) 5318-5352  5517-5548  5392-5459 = 0.3 angstrom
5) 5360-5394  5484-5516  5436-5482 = 0.2 angstrom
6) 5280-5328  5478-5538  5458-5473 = 0.1 angstrom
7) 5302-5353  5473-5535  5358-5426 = -1.5 angstrom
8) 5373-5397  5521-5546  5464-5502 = 1.1 angstrom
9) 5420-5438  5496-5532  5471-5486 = -0.2 angstrom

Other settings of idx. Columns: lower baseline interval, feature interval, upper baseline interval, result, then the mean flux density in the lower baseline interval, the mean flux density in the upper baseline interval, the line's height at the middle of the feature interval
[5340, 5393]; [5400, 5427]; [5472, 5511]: 0.04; 16.4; 16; 16.3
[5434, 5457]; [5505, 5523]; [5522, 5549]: 0.04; 15.9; 16.4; 16.3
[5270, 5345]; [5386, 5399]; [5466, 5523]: 0.01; 15.6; 15.9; 15.7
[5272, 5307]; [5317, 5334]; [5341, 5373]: 0.06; 15.8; 16.3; 16.1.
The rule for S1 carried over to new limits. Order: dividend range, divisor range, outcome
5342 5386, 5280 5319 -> 1.06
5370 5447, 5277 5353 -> 1.05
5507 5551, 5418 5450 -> 1.05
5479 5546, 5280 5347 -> 1.10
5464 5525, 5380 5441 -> 1.03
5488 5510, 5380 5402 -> 1.04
